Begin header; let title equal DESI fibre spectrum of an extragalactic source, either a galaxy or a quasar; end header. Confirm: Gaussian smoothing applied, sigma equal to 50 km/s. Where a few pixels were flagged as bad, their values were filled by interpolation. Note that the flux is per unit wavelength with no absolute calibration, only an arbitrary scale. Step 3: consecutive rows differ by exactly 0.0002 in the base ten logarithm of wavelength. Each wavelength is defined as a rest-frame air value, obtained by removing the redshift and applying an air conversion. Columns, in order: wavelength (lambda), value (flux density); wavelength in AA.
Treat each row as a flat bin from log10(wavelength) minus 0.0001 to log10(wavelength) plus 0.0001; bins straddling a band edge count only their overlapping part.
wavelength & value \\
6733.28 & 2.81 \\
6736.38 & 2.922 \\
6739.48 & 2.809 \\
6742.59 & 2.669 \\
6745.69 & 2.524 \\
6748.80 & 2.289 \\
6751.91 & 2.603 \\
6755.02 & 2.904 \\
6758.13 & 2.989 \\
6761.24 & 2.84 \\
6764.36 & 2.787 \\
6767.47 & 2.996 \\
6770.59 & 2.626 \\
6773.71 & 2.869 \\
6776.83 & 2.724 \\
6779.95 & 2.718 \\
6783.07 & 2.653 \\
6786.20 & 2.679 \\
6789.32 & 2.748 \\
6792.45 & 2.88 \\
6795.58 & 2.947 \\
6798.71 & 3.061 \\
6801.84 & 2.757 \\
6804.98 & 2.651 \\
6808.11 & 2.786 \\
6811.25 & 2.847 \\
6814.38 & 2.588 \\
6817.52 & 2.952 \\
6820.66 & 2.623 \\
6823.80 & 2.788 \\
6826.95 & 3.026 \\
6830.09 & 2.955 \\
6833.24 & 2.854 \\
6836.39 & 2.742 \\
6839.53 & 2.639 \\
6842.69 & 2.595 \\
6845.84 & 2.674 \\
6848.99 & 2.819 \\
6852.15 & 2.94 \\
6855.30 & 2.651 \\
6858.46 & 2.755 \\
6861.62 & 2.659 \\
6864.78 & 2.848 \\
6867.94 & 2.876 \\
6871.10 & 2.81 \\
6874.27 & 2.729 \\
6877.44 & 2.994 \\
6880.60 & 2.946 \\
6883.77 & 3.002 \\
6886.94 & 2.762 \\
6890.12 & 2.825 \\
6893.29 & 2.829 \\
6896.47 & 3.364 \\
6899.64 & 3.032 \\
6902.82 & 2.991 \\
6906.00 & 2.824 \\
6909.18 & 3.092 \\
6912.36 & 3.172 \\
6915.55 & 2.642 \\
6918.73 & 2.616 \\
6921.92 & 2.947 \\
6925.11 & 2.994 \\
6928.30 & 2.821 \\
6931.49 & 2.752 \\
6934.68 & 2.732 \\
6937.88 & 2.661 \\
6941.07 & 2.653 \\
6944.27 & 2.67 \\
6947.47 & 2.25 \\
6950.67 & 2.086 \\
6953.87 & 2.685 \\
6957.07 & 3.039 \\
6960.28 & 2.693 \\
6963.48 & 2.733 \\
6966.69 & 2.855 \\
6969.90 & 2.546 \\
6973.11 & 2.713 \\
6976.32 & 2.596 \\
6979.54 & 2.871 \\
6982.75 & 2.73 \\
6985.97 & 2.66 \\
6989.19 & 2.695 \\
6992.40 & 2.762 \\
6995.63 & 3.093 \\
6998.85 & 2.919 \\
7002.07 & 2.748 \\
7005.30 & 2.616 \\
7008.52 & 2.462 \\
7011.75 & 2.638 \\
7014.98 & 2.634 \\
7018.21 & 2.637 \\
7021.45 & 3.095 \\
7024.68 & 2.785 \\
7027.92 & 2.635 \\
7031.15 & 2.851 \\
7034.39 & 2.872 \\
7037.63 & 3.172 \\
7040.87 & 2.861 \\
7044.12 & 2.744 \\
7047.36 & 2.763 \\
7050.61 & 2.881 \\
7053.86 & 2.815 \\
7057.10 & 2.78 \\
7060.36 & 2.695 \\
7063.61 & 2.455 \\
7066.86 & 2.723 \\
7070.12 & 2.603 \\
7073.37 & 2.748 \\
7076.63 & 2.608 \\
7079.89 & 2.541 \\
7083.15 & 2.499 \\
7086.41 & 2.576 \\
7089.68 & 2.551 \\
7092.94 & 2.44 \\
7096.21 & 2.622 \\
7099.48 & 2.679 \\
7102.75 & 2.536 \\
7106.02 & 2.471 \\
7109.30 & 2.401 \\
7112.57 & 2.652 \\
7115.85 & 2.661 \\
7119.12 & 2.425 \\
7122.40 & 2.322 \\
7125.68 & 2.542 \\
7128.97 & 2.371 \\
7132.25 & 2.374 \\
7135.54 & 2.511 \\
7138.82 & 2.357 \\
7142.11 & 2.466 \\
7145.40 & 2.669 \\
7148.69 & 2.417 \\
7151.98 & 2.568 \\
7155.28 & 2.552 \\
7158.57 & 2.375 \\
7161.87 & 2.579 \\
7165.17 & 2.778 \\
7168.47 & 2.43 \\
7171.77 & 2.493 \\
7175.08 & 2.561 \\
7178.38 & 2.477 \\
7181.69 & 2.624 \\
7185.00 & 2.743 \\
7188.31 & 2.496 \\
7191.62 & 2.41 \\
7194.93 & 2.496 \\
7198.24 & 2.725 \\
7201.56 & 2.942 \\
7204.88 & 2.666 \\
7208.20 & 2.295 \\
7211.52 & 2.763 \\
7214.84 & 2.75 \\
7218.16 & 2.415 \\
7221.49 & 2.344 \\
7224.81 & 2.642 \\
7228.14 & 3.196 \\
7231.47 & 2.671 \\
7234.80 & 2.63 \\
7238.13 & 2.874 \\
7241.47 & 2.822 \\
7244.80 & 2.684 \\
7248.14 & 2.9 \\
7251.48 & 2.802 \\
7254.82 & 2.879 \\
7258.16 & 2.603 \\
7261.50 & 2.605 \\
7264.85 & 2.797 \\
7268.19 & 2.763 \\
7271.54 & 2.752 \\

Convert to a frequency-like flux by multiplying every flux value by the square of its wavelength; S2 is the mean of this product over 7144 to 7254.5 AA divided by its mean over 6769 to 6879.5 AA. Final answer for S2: 1.05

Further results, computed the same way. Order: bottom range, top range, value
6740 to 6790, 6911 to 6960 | 1.04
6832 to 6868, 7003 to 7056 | 1.06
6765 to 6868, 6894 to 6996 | 1.03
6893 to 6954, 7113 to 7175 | 0.95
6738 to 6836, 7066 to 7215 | 1.02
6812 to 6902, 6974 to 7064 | 1.02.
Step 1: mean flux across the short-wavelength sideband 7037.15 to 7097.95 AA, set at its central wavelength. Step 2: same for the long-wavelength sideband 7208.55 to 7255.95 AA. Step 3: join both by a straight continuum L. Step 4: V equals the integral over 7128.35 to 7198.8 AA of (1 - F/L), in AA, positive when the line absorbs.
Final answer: 4.9 AA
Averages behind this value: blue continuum 2.68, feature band 2.52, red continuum 2.73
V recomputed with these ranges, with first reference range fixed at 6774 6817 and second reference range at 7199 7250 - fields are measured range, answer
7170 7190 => 1.1 AA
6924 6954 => 1.5 AA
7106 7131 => 2.3 AA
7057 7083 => 1.0 AA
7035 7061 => -1.0 AA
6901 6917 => -1.1 AA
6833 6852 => 0.3 AA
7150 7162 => 0.9 AA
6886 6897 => -0.6 AA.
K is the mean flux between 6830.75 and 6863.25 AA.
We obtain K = 2.74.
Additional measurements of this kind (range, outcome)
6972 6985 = 2.72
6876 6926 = 2.94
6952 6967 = 2.78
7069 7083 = 2.61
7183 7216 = 2.63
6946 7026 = 2.7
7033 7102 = 2.69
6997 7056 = 2.79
